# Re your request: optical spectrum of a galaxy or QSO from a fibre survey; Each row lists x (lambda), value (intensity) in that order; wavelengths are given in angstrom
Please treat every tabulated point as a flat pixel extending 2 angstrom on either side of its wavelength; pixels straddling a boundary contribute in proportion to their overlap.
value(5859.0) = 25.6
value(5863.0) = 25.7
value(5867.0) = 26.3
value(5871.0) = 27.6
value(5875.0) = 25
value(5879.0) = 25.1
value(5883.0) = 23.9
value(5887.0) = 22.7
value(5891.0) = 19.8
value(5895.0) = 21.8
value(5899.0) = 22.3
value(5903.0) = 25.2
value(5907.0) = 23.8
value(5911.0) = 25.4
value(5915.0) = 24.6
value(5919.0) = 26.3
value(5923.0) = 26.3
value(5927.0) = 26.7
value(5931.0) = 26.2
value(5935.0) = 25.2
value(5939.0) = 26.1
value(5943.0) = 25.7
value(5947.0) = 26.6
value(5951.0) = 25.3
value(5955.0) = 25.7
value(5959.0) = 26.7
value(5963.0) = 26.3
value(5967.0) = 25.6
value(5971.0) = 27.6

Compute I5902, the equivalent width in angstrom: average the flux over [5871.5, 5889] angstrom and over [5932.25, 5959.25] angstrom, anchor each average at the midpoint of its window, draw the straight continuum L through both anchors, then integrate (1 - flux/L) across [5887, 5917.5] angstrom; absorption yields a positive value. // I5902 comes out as 2.0 angstrom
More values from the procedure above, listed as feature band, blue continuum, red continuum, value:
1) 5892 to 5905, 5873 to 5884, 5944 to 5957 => 1.1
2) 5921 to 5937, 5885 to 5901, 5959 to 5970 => -1.4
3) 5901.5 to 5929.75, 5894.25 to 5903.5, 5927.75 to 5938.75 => -1.3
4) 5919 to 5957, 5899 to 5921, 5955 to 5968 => -0.7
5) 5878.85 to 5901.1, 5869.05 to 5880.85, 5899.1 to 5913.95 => 2.5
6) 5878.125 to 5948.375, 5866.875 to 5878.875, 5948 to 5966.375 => 3.9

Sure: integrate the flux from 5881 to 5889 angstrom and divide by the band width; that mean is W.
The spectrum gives 23.3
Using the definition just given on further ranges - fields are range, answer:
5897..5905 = 23.8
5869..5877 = 26.3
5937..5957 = 25.9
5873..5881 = 25.1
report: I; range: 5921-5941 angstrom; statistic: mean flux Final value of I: 26.1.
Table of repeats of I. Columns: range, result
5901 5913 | 24.8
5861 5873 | 26.5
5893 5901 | 22.1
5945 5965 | 26.1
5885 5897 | 21.4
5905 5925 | 25.3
